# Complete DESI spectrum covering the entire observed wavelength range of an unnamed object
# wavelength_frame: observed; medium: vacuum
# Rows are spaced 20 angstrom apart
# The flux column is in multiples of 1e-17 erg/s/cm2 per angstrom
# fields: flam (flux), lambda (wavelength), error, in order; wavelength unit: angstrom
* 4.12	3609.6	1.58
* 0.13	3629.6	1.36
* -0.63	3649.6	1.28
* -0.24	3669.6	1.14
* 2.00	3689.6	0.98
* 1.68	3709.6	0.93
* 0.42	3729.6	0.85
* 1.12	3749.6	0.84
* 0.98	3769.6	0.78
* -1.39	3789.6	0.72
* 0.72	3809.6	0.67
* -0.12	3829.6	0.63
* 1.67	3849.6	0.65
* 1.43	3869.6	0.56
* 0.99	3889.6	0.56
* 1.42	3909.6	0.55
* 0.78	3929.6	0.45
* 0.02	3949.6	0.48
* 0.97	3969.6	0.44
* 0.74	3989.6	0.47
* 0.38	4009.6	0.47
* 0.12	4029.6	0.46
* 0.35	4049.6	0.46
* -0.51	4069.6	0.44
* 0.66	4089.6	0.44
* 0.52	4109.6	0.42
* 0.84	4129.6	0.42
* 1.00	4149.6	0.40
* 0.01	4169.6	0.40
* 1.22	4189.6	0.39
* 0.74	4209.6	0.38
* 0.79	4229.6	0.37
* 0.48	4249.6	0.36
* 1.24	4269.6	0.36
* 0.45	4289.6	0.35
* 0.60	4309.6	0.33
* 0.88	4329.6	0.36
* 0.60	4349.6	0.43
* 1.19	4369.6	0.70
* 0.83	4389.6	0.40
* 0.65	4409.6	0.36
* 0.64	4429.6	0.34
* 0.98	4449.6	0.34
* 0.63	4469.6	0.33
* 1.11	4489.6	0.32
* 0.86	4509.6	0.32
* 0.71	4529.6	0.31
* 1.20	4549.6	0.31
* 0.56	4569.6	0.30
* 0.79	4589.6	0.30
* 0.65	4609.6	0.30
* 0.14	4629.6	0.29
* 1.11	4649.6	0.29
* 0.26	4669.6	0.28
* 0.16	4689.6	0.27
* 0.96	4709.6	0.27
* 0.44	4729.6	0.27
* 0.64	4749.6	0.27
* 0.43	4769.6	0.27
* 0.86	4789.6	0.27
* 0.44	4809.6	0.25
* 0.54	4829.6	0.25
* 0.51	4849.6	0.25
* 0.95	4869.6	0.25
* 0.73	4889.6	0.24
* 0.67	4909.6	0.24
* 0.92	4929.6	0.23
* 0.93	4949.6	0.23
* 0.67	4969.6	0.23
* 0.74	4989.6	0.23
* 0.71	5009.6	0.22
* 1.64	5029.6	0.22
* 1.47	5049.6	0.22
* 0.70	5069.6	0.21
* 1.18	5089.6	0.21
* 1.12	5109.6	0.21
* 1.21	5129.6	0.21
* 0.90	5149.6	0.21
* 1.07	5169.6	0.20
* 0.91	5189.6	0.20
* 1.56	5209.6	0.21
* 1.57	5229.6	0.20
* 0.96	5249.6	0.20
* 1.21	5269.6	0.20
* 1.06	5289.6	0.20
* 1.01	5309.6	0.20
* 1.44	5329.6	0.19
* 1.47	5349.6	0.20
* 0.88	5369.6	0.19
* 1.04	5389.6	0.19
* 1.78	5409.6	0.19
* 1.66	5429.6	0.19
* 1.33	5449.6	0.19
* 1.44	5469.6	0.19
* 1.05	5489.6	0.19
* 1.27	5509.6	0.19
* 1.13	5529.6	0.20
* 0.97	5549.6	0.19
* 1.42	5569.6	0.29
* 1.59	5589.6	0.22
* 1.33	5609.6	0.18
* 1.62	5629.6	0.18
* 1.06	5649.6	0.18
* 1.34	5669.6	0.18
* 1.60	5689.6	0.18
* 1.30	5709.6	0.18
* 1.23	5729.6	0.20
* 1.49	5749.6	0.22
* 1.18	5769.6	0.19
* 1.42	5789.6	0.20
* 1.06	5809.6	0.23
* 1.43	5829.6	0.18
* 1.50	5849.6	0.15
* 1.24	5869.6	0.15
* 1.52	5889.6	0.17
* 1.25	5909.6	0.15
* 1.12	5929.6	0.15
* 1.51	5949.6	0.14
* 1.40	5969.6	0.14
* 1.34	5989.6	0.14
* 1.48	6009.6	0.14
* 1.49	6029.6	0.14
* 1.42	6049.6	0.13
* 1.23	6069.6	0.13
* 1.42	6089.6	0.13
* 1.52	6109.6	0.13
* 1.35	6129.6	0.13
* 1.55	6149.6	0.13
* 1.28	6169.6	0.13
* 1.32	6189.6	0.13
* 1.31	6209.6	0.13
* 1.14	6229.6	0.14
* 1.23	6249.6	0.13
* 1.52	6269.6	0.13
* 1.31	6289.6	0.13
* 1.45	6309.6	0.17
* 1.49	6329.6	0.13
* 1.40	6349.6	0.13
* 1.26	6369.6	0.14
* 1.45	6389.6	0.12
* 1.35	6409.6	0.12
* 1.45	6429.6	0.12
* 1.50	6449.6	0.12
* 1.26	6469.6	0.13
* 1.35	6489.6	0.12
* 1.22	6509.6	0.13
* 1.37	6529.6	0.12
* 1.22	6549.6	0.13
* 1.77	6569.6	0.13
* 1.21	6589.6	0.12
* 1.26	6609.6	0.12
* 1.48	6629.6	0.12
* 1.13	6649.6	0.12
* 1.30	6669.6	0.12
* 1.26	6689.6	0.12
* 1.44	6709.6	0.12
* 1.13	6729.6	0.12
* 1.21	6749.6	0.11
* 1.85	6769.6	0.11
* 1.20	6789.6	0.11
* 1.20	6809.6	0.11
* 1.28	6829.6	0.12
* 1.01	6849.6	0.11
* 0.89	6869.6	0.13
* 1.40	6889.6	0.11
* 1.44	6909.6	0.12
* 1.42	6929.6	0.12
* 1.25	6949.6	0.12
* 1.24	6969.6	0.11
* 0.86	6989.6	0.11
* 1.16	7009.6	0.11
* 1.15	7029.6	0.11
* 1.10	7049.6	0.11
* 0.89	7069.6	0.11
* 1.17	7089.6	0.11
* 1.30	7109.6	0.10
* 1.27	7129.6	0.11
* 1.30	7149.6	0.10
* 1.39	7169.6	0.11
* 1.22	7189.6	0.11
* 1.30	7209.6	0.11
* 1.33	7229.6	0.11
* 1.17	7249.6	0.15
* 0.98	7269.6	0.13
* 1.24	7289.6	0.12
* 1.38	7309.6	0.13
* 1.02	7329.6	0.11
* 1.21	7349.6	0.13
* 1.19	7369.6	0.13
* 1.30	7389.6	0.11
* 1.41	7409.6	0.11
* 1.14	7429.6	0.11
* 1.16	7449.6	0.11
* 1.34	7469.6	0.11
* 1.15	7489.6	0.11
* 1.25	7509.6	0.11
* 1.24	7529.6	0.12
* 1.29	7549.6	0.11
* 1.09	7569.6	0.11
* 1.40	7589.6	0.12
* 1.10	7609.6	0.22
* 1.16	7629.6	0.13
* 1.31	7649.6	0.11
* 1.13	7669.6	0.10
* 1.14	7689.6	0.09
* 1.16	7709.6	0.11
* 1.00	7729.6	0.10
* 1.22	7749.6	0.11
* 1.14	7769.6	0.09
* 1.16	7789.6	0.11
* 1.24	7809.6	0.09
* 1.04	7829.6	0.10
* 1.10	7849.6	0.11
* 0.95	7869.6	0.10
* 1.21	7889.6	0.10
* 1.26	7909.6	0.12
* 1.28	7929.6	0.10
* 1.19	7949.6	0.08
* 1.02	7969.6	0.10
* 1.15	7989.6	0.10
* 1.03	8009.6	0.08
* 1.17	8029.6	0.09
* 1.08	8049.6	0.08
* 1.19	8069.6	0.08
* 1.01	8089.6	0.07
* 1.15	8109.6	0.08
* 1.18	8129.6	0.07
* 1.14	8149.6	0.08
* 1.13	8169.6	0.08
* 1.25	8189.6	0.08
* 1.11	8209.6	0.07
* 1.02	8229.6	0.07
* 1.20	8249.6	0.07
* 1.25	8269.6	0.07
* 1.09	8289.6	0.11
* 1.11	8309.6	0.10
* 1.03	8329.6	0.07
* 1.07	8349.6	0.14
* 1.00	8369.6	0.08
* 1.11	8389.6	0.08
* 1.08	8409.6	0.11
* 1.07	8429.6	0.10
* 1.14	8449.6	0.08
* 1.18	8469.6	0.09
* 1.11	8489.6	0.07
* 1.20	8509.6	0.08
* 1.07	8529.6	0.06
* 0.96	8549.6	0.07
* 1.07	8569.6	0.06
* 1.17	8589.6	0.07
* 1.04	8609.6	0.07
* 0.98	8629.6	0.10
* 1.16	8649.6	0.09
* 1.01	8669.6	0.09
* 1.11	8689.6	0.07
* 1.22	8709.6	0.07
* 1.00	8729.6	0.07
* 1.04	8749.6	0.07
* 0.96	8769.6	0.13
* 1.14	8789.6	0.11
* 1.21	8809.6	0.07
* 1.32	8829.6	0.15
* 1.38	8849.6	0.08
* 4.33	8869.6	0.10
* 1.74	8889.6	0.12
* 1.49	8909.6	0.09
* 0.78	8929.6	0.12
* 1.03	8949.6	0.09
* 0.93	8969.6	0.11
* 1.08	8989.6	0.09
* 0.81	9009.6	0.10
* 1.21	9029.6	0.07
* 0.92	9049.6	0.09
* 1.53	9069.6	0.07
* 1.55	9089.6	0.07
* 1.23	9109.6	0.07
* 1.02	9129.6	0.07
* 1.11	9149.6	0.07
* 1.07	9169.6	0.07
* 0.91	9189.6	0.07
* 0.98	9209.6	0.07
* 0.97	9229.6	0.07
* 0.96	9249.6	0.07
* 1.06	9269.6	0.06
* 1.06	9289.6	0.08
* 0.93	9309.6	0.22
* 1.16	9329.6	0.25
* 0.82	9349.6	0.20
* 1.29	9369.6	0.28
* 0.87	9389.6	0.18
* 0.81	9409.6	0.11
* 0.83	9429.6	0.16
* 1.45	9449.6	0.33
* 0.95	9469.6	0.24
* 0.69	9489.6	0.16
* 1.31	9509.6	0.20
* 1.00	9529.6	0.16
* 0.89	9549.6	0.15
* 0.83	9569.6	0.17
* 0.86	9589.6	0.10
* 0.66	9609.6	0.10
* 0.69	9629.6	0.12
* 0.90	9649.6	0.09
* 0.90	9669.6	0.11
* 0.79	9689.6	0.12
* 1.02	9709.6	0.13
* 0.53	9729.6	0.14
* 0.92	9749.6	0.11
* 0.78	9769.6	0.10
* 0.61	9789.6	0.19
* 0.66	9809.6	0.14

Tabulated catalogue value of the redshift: 0.35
